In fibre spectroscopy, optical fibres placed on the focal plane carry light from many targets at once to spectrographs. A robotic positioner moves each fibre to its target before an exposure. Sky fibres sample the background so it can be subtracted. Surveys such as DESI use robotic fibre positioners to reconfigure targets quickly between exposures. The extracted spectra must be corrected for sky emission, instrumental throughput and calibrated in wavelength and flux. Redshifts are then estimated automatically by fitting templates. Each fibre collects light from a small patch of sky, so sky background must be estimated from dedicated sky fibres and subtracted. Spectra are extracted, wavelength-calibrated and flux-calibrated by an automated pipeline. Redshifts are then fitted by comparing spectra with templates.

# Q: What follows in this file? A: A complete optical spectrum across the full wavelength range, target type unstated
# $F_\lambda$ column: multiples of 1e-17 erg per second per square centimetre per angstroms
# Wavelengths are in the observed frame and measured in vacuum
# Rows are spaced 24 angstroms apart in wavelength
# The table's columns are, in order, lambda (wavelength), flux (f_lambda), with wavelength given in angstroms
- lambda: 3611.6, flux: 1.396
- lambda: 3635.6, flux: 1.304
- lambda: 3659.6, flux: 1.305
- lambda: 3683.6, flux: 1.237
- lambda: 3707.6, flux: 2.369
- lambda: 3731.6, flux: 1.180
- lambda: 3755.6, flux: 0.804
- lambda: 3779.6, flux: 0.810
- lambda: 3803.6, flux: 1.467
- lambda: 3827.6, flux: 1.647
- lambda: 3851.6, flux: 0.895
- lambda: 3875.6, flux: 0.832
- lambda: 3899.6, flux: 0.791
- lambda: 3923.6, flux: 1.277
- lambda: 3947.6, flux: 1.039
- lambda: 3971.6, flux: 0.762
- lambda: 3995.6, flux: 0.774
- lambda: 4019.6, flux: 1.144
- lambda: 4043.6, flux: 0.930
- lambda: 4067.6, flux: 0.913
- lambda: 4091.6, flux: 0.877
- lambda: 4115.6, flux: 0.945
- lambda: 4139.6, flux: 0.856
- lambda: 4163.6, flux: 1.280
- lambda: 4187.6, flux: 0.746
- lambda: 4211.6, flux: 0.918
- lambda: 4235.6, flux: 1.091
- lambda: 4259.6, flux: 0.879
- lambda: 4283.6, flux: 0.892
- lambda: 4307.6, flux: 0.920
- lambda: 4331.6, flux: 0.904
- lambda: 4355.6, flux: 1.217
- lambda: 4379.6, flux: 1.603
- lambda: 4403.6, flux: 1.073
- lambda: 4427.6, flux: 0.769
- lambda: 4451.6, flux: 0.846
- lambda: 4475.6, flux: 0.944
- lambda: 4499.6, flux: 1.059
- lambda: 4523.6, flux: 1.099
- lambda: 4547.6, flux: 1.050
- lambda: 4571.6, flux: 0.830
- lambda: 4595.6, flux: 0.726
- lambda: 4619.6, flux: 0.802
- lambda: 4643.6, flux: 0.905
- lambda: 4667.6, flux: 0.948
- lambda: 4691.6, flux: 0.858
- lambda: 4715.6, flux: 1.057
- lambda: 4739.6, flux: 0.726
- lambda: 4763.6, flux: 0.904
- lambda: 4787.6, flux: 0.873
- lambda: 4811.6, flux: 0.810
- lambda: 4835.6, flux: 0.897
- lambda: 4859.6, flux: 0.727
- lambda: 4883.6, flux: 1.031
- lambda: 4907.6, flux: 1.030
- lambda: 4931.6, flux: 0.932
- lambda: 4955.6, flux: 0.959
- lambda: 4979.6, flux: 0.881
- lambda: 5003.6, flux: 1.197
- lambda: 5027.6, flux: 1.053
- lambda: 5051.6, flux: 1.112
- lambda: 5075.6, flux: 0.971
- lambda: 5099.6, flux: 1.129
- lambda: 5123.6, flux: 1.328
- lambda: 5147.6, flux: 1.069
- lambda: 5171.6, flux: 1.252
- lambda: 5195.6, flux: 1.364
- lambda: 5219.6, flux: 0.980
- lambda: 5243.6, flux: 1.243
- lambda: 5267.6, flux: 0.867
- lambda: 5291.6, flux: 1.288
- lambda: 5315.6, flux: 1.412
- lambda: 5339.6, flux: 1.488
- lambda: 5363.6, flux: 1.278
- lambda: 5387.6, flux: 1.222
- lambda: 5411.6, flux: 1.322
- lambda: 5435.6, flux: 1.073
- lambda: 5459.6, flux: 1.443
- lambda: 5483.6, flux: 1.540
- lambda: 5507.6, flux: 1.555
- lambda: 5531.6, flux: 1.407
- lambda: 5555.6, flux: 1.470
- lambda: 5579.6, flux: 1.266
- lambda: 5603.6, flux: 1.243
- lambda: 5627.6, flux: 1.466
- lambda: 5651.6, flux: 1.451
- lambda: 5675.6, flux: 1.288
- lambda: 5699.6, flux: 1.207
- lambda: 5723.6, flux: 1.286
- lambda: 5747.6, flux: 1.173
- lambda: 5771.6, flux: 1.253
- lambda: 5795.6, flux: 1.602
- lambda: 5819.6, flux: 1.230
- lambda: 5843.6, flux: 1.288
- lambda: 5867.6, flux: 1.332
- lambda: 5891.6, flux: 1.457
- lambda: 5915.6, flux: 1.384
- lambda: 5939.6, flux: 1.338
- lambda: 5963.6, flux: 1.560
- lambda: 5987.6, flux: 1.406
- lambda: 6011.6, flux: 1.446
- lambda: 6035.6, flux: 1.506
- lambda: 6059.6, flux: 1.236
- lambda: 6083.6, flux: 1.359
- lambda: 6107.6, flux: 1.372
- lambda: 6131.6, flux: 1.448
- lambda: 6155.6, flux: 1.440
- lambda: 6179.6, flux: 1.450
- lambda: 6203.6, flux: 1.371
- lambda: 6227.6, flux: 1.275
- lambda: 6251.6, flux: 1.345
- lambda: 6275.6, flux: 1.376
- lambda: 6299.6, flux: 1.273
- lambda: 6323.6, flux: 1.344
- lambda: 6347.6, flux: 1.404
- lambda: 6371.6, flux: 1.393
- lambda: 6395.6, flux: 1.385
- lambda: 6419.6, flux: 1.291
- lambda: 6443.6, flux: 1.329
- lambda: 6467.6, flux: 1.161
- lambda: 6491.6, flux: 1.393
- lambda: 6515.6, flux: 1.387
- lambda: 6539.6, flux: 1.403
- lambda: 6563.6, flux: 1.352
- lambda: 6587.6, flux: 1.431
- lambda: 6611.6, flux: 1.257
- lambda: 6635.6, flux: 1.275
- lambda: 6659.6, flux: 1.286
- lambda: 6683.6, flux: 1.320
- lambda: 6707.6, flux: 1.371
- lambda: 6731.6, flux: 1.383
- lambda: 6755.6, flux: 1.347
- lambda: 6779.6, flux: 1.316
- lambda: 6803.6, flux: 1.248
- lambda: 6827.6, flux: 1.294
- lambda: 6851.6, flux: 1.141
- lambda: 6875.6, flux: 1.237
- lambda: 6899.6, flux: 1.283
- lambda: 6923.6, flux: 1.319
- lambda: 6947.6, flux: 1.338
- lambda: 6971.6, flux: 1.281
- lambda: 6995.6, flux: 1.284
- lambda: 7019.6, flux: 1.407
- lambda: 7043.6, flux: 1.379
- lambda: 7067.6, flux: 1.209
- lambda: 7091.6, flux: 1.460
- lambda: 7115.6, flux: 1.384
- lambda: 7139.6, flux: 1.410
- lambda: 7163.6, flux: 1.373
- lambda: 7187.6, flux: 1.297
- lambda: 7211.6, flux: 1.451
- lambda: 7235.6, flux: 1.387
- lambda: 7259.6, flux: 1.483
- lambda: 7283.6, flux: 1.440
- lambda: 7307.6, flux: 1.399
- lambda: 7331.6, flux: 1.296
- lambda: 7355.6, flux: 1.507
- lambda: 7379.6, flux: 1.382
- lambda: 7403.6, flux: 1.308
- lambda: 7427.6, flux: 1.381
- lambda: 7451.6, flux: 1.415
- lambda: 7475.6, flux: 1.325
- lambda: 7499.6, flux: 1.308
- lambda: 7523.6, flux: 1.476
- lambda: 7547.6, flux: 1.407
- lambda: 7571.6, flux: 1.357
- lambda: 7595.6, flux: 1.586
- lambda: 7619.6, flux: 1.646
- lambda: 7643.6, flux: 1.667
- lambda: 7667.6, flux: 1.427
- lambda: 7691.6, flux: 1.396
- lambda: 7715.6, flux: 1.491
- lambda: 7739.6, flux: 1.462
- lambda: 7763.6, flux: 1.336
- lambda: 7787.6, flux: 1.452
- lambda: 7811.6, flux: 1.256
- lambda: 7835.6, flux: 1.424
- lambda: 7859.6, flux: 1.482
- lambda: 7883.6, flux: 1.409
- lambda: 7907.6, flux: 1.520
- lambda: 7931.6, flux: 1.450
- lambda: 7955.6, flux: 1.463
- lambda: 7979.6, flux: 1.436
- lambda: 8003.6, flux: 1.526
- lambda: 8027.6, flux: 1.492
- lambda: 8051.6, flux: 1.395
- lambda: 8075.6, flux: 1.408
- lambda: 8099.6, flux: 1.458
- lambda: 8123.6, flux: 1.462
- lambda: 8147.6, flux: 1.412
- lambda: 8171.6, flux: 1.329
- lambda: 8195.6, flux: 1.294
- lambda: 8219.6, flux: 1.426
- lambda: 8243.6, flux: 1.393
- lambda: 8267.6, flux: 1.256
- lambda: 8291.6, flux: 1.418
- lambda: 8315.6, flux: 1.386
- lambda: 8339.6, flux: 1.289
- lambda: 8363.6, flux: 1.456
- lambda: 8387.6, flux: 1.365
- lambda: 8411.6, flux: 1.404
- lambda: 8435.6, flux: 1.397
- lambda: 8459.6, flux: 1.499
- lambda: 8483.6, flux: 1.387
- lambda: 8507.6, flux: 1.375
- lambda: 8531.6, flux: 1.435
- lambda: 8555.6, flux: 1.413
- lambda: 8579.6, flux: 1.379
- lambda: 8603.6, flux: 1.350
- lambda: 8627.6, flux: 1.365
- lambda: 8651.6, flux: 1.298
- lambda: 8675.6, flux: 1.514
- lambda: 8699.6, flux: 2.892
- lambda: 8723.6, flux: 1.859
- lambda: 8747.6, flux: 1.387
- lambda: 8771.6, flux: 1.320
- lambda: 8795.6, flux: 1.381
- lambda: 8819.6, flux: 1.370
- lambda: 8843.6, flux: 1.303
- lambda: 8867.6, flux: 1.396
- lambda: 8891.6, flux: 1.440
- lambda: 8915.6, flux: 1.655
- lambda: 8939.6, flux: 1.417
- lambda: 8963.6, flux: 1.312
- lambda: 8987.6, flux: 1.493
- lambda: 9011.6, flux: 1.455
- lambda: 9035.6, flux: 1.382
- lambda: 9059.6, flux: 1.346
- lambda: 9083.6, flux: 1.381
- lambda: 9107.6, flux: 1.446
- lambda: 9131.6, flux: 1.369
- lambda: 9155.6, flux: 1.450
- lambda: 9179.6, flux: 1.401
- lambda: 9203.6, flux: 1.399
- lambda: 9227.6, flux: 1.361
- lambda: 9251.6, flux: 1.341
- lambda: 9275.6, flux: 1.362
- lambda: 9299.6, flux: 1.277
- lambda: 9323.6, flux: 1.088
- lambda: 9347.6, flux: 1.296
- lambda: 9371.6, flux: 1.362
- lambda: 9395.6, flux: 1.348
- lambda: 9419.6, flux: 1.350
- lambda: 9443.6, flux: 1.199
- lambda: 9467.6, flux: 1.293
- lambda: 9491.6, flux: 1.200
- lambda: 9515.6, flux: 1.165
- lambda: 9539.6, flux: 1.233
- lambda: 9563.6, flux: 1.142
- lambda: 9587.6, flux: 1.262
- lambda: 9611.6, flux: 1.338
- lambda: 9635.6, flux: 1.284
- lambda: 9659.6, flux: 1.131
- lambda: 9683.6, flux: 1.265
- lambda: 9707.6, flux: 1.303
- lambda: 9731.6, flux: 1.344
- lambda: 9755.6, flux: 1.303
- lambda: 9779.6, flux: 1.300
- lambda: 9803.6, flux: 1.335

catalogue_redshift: 0.33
